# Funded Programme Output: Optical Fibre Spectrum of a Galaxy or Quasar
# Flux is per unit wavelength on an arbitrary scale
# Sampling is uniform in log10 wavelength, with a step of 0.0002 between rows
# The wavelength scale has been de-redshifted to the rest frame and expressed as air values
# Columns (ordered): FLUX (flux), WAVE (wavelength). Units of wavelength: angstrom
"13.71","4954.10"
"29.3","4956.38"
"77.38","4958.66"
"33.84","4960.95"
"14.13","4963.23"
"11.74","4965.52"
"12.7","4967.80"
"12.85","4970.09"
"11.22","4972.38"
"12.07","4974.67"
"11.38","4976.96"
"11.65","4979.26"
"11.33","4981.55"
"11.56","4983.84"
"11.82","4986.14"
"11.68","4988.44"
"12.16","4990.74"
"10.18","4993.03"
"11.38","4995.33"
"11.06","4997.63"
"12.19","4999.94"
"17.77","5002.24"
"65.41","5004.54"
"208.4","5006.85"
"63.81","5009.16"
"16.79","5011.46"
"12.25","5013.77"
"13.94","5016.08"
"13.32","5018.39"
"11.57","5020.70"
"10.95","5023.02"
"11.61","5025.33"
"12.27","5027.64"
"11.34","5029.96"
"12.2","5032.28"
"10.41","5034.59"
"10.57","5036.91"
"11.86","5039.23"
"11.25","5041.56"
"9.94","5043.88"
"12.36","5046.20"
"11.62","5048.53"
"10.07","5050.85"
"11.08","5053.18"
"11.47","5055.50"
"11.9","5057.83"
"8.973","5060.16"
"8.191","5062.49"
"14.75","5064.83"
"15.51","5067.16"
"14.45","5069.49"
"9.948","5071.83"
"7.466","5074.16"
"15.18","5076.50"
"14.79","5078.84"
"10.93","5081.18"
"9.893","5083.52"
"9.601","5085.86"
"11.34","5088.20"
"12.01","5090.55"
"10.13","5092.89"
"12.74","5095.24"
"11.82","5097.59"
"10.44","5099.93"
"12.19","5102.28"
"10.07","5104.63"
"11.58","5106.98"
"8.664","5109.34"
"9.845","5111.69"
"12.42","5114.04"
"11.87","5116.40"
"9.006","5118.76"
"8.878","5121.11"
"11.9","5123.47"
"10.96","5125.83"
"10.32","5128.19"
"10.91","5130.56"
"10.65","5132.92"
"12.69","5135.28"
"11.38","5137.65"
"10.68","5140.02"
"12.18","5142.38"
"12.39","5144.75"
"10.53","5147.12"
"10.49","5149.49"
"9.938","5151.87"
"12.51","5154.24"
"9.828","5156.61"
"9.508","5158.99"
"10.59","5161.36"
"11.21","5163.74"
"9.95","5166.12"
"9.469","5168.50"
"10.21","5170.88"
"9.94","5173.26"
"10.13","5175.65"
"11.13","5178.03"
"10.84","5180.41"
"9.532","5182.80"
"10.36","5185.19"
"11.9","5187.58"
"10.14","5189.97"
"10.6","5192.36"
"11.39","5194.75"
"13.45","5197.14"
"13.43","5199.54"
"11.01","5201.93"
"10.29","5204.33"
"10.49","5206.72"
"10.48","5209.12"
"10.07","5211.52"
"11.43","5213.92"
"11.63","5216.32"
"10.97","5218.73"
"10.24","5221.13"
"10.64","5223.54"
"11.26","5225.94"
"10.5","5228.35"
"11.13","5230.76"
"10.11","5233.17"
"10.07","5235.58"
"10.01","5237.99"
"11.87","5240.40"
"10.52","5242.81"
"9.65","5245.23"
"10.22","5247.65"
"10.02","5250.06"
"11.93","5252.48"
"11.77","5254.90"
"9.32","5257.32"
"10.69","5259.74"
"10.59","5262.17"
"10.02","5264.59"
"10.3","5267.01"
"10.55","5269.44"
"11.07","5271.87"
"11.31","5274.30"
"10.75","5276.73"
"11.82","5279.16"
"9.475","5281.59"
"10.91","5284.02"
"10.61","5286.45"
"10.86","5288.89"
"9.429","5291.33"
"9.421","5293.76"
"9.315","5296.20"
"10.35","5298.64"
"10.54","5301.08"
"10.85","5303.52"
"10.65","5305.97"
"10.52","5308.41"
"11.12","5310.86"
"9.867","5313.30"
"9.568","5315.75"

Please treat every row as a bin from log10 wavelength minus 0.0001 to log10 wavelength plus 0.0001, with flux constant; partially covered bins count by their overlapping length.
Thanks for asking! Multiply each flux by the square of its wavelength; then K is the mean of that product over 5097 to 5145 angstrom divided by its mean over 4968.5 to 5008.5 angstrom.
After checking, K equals 0.4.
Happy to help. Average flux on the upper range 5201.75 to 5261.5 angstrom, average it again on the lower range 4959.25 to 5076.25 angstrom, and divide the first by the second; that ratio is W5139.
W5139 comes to 0.57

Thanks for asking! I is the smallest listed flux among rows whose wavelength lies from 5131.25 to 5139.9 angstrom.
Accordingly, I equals 10.65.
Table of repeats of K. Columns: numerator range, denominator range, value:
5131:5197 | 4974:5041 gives 0.51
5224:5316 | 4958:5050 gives 0.54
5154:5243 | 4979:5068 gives 0.59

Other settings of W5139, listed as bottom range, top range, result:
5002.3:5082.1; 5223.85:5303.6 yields 0.51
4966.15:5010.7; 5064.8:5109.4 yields 0.42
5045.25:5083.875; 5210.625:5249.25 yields 0.91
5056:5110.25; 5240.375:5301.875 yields 0.92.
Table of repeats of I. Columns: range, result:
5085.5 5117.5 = 8.664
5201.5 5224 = 10.07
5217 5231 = 10.24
